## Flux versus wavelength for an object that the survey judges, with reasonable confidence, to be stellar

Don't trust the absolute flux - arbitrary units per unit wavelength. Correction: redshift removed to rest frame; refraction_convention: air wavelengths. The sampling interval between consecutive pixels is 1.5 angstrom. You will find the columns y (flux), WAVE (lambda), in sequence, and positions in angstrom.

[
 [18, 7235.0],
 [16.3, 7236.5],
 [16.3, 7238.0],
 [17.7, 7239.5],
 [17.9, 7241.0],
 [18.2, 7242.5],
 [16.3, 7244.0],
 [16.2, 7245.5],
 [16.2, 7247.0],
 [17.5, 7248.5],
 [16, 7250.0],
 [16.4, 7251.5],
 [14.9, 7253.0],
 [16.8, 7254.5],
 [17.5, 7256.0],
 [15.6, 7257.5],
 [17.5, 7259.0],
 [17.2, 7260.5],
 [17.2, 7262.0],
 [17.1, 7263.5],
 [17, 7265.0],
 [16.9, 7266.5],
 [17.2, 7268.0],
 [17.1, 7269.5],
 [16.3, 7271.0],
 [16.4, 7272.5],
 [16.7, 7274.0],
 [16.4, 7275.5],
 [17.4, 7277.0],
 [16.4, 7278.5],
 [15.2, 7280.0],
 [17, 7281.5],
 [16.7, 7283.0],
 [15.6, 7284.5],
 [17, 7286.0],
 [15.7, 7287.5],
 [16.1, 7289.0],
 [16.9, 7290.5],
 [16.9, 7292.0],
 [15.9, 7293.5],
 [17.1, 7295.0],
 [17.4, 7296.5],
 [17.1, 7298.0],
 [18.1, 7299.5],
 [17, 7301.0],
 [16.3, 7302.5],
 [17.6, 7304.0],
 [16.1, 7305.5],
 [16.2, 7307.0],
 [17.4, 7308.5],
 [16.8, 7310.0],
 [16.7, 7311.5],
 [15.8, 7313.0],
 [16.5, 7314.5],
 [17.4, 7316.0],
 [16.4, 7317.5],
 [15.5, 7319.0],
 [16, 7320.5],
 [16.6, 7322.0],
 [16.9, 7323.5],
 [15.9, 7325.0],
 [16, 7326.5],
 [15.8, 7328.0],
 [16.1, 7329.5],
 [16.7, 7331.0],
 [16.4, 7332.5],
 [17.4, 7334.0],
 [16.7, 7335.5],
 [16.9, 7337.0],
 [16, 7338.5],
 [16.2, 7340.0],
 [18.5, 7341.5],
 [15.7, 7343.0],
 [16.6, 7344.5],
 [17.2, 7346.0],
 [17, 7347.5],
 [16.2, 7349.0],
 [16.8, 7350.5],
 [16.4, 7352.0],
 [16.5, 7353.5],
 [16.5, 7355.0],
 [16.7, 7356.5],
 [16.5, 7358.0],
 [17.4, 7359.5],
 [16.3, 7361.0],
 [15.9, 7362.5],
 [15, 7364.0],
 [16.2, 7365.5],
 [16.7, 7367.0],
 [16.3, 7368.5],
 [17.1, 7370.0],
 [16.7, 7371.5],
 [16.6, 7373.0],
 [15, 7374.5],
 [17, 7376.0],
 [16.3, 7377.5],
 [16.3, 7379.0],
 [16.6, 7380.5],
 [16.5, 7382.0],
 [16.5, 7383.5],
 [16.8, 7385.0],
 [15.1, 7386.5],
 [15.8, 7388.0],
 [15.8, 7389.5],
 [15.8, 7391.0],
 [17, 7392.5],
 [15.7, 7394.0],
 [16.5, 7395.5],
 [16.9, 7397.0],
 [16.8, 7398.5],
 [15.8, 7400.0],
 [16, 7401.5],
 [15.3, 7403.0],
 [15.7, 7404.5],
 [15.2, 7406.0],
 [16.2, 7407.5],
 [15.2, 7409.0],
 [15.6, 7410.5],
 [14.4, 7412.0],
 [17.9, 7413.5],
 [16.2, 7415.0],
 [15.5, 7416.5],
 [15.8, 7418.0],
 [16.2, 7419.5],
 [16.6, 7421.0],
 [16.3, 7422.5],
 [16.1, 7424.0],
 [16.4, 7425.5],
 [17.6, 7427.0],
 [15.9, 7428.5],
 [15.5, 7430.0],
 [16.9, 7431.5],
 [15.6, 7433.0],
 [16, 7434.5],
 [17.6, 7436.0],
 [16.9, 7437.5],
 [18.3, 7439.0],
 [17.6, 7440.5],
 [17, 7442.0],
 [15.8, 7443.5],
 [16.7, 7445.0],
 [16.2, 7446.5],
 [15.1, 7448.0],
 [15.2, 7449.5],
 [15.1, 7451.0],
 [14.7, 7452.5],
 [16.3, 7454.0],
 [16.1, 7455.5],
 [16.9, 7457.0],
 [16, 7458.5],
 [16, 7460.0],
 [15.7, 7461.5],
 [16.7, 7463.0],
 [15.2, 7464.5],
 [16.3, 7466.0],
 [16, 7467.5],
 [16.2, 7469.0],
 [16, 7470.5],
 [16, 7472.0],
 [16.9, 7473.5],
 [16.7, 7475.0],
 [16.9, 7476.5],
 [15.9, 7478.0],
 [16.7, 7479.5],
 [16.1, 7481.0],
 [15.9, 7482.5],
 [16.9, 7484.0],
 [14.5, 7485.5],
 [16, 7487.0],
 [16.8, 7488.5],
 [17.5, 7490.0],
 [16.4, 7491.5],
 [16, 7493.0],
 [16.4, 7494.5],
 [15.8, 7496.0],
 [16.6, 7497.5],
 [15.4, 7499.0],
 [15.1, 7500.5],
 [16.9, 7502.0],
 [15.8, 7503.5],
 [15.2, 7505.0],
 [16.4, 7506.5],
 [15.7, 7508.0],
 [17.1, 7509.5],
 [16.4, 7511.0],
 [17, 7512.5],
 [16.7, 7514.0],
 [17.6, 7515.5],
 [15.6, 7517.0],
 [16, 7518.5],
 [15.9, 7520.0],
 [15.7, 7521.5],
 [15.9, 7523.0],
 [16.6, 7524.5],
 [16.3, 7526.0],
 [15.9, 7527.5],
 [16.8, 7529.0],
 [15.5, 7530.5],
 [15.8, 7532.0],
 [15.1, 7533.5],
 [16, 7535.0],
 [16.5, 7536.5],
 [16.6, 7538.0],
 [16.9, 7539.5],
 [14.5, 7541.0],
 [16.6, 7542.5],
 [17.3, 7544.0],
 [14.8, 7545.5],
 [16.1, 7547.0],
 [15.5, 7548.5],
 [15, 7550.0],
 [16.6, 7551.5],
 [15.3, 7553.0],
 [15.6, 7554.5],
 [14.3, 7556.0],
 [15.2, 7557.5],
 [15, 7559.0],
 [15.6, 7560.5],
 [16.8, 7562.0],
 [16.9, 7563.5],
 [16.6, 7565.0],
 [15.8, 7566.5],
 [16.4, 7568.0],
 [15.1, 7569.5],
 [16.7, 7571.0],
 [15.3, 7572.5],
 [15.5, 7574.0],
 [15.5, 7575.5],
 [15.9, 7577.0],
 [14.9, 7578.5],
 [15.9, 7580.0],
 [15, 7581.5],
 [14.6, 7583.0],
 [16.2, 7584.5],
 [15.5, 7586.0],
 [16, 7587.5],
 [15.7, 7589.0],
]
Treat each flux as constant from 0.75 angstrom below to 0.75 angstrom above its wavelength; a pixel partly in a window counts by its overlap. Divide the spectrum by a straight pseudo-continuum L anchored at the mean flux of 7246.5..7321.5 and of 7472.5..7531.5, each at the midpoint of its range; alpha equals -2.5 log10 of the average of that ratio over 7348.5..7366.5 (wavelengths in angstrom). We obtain 0.009 mag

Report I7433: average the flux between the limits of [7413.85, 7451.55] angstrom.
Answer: 16.3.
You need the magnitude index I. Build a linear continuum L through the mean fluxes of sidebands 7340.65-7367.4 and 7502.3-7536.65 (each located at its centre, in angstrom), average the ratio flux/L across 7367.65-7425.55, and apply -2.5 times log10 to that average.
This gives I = 0.02 mag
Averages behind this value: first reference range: 16.6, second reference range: 16.2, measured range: 16.1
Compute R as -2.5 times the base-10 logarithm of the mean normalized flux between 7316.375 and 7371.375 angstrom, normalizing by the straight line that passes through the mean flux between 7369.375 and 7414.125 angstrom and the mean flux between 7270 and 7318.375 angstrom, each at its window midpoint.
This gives -0.01 mag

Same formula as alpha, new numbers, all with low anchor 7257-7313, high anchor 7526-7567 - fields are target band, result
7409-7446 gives -0.01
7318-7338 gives 0.01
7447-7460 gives 0.03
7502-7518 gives -0.02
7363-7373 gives 0.01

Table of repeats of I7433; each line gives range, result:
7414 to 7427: 16.3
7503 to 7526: 16.2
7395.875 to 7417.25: 15.9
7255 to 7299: 16.7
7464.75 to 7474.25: 16.2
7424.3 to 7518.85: 16.3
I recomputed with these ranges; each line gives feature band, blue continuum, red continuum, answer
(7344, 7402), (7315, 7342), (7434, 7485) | 0.00 mag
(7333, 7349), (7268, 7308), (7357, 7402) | -0.02 mag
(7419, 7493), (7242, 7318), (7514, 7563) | -0.01 mag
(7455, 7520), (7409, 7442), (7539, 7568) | -0.01 mag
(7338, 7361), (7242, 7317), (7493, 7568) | -0.01 mag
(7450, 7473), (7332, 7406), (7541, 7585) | 0.01 mag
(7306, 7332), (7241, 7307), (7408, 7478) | 0.01 mag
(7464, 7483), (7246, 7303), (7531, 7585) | -0.01 mag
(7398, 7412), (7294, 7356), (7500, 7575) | 0.05 mag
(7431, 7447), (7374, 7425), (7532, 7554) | -0.05 mag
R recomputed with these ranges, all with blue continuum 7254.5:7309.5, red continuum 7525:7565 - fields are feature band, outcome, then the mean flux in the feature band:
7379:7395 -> 0.016 mag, 16.2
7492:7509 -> 0.005 mag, 16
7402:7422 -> 0.033 mag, 15.8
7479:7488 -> 0.005 mag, 16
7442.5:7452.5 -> 0.039 mag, 15.6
